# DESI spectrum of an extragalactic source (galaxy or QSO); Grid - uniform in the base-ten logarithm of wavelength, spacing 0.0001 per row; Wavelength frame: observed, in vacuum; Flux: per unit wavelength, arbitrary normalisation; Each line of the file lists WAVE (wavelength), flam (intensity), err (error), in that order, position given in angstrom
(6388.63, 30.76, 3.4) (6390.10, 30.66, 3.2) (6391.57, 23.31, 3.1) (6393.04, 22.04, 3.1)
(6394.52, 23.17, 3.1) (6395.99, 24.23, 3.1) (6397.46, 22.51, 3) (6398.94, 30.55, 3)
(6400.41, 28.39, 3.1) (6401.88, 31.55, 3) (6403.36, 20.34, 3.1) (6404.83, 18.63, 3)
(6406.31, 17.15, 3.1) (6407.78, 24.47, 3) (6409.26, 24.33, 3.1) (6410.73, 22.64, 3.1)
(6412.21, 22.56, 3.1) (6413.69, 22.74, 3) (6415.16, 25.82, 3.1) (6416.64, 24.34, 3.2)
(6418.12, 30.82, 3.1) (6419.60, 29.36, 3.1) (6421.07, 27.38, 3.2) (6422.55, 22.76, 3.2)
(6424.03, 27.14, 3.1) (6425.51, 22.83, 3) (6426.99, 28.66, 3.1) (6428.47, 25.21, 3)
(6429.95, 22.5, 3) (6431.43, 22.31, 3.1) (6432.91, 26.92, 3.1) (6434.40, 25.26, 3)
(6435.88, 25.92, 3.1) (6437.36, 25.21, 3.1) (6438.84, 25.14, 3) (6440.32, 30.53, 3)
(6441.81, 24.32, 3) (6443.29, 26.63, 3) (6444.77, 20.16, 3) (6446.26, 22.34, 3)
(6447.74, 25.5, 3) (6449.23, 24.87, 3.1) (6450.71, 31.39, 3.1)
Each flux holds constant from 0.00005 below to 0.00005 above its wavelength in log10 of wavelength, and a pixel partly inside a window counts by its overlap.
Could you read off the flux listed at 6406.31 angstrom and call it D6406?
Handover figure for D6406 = 17.15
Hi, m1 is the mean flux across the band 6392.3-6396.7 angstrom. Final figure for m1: 23.1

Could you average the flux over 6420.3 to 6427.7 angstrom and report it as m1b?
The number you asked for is 25.8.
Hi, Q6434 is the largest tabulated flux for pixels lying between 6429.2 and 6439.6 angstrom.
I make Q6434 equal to 26.92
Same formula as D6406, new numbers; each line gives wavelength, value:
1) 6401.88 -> 31.55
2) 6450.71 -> 31.39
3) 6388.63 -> 30.76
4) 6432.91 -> 26.92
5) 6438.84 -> 25.14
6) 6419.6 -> 29.36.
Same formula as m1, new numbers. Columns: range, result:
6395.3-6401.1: 26.4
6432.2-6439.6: 25.7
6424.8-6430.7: 24.8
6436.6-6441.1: 26.9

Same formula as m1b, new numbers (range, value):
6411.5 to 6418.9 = 25.3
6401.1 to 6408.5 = 22.5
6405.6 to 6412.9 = 22.3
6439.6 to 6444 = 27.1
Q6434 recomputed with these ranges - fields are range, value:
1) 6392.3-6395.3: 23.17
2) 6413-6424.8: 30.82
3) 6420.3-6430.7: 28.66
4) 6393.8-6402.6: 31.55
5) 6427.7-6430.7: 25.21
